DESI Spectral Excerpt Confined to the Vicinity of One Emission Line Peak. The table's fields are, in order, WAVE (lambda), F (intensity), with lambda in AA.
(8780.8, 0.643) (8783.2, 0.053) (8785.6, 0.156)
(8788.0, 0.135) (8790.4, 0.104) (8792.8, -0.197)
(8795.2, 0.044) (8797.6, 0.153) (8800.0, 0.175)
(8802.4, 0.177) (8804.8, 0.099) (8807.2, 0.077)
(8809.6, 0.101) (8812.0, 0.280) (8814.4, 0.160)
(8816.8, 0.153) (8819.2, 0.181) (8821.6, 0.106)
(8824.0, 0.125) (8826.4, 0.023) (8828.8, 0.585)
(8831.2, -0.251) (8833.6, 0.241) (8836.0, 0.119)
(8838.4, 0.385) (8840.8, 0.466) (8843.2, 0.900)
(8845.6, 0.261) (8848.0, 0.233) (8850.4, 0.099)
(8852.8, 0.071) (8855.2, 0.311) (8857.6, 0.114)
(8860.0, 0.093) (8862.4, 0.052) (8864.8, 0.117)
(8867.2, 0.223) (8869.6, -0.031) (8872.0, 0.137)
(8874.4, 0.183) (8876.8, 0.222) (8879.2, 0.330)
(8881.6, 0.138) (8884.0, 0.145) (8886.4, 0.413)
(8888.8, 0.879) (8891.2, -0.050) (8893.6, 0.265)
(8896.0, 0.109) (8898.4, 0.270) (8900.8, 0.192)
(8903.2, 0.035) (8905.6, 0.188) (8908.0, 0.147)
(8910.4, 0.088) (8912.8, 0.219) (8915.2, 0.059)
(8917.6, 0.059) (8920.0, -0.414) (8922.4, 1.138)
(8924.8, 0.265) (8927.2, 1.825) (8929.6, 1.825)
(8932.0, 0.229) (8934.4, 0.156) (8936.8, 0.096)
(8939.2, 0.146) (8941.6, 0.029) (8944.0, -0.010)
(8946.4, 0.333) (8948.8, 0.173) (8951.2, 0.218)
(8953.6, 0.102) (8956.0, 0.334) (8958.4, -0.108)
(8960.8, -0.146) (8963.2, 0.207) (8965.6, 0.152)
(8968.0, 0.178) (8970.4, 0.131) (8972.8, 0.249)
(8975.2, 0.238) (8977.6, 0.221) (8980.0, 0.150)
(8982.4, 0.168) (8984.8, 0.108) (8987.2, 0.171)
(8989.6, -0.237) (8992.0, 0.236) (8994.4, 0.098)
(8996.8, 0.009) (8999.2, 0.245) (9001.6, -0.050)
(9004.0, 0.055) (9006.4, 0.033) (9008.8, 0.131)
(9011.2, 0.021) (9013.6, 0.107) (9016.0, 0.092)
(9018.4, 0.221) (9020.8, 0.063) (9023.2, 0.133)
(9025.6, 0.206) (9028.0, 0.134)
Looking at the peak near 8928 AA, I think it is [O III] 5007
